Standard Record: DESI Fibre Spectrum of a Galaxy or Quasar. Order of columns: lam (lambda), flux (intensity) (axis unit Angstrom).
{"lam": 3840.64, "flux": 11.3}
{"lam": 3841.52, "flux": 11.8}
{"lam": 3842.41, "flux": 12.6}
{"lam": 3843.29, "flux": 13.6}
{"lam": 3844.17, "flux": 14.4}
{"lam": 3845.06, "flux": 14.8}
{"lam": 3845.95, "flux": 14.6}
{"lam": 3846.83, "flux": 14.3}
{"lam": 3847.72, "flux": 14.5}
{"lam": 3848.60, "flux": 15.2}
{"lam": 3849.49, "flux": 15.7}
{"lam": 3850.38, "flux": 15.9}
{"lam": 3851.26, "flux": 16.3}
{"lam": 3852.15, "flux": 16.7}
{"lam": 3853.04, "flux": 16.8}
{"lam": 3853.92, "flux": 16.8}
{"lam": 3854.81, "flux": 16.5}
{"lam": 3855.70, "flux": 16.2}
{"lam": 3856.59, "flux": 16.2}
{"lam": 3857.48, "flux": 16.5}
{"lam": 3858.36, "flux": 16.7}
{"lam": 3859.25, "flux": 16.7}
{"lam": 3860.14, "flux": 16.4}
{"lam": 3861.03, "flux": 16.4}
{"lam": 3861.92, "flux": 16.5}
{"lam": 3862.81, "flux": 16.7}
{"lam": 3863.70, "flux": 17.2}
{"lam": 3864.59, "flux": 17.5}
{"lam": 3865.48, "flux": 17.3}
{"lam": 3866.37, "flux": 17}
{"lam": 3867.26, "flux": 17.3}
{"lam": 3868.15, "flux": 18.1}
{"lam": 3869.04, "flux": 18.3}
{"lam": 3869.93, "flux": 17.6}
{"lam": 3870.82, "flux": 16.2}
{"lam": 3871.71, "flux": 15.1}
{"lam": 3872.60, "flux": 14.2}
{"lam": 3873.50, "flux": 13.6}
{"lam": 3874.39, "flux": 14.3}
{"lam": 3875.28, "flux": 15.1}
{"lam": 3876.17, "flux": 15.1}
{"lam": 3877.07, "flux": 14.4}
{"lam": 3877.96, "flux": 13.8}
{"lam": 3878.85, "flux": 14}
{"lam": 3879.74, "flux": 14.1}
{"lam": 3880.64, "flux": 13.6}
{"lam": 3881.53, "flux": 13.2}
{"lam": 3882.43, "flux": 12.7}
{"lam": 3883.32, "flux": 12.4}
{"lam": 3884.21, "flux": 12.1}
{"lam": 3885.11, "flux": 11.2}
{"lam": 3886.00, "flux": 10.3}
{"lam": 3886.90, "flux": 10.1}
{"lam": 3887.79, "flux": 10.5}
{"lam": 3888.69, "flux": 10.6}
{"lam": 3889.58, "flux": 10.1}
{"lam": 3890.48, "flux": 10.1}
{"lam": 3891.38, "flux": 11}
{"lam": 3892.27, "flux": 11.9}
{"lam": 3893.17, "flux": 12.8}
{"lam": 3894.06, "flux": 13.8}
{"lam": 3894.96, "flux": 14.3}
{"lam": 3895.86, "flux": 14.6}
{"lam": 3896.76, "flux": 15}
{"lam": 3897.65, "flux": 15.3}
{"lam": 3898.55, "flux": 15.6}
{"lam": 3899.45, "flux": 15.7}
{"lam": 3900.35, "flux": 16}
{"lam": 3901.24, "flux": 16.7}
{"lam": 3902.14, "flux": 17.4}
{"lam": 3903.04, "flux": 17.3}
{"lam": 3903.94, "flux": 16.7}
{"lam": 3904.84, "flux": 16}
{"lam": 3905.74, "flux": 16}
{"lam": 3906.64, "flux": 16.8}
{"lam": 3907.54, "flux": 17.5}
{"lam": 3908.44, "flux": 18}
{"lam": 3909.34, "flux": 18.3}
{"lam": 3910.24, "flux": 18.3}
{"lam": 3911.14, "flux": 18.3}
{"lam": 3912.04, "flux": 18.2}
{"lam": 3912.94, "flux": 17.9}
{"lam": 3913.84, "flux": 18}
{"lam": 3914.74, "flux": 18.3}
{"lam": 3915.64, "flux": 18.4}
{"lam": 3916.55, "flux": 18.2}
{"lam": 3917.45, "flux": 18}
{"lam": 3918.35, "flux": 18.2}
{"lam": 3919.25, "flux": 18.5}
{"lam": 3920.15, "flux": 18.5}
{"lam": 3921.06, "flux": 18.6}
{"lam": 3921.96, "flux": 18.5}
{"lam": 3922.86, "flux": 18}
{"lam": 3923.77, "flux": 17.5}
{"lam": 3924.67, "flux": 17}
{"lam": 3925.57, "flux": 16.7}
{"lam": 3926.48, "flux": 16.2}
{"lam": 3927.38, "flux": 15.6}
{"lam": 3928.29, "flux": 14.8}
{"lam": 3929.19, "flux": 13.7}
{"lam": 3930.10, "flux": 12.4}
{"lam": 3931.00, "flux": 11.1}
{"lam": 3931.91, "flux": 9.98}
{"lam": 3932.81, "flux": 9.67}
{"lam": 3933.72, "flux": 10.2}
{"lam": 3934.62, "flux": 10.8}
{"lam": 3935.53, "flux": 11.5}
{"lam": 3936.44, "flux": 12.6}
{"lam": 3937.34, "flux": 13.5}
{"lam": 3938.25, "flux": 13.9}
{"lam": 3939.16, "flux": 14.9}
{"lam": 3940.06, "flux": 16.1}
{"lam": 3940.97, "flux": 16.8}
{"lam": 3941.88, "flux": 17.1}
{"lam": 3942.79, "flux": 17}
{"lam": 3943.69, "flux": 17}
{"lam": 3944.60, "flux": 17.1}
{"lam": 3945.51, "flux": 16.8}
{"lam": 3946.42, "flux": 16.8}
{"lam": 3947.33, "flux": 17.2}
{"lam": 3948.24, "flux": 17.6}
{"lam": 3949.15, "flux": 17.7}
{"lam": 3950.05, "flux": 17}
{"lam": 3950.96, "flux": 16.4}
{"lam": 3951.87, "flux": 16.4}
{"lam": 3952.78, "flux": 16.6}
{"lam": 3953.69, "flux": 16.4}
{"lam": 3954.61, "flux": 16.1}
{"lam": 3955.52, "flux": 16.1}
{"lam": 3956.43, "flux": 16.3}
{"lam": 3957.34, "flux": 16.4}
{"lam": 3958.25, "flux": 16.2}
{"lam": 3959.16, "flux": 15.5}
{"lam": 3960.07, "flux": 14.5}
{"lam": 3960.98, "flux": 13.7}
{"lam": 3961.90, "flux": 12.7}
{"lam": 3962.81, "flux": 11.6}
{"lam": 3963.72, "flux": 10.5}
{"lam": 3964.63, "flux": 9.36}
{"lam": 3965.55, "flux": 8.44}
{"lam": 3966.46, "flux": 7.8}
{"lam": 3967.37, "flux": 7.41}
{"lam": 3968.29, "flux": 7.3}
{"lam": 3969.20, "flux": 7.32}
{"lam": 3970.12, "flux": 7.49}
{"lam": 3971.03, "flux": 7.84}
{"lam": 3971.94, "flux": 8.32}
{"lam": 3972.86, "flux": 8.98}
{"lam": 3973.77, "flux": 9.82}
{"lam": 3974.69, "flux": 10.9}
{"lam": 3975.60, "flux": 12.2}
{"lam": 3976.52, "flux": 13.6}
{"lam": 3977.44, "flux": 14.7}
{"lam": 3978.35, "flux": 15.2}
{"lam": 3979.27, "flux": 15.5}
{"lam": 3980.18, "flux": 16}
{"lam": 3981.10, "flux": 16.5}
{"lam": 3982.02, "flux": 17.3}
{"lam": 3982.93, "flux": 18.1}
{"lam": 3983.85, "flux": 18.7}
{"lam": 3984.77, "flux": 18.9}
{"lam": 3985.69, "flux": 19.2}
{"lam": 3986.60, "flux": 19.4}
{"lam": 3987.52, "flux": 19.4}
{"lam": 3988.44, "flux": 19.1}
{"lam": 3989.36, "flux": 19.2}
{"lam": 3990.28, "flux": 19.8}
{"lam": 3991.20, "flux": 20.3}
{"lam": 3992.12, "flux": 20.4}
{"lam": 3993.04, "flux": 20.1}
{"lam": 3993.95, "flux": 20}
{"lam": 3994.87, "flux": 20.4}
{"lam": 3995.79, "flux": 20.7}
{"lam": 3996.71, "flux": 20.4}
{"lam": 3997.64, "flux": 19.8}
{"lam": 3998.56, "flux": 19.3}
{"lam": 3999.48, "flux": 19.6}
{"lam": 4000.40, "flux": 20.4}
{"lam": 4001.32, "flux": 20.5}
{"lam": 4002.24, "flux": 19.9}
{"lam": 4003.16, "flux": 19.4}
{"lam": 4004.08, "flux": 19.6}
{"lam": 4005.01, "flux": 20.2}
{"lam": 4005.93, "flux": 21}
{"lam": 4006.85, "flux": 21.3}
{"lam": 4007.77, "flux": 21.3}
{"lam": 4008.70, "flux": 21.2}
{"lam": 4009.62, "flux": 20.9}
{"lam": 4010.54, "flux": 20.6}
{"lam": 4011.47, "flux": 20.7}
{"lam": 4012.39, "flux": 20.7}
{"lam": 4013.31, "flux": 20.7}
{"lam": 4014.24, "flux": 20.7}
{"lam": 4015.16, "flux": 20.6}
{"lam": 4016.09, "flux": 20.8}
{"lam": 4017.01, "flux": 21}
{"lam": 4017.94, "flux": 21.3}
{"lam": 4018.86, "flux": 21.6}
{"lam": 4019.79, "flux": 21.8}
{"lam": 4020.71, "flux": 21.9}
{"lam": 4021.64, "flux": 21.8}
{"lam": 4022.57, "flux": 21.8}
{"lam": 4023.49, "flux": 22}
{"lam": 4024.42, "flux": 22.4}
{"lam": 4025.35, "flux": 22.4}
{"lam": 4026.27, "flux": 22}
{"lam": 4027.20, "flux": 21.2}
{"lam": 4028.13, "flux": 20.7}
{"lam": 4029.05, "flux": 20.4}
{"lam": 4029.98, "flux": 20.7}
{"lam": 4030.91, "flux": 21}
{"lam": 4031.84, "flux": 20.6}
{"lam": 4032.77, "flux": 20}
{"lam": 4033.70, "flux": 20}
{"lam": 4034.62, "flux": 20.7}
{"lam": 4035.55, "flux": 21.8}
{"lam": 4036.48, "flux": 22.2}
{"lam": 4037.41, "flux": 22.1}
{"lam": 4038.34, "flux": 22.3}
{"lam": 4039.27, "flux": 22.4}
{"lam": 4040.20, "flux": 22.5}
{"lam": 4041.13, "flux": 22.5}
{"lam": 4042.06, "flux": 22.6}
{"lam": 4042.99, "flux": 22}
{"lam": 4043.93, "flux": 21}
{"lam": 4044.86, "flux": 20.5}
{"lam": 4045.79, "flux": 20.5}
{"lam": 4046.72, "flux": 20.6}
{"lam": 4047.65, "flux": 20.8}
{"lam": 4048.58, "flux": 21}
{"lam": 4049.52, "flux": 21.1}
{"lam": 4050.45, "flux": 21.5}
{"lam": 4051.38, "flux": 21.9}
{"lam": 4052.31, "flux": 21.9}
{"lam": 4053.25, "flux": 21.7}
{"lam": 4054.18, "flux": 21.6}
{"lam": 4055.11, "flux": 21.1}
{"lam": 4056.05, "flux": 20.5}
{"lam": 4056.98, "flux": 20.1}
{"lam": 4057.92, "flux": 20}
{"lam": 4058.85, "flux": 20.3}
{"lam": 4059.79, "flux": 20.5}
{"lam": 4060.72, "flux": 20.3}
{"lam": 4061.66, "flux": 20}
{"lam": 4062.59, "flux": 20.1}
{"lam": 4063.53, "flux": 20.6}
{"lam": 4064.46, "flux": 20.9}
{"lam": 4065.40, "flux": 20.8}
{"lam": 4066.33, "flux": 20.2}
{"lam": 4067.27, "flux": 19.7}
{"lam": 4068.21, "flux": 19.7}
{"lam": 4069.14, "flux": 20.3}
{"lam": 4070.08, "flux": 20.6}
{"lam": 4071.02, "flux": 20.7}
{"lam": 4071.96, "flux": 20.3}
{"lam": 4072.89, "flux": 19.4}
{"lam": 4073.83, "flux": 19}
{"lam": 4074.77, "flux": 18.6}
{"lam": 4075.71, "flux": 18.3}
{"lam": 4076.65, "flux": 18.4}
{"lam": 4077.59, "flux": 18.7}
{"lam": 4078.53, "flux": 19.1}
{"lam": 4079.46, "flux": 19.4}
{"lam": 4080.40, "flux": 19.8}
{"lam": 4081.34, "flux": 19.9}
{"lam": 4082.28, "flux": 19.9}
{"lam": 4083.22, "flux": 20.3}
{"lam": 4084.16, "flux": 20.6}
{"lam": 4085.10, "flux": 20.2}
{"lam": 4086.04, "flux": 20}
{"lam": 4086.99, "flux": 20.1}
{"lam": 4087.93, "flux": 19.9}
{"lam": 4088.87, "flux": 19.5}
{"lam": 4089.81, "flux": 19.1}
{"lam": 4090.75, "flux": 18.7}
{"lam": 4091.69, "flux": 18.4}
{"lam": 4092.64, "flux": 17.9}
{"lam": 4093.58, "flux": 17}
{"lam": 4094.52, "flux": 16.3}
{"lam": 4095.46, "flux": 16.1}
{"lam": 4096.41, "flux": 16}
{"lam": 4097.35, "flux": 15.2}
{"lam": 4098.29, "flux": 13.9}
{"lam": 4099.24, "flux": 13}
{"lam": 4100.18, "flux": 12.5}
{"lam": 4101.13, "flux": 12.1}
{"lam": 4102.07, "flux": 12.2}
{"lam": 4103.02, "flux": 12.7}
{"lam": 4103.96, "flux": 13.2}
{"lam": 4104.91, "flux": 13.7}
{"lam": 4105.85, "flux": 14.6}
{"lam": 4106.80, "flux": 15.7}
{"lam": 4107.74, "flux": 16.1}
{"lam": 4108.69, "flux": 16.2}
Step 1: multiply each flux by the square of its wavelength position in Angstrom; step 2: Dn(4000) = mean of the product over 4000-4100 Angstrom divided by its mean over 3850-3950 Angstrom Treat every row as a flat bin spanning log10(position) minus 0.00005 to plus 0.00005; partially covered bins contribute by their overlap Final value 1.41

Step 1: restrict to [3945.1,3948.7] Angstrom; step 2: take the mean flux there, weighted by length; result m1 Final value 17.1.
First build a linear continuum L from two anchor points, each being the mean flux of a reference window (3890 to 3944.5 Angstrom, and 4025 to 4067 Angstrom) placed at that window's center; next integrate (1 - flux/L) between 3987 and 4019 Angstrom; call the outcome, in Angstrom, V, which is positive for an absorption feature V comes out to -1.8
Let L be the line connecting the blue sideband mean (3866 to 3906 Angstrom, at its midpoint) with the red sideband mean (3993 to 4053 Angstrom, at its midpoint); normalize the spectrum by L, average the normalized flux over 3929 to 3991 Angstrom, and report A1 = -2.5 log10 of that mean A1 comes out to 0.248 mag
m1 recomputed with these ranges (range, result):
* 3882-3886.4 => 11.8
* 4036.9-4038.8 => 22.2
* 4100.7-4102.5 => 12.2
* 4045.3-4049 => 20.8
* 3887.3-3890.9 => 10.3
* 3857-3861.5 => 16.5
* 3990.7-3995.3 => 20.3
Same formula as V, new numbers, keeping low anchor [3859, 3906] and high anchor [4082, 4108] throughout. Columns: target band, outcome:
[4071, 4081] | -1.70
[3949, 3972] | 3.86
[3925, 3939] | 2.00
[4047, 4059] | -3.60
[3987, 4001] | -3.83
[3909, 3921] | -2.68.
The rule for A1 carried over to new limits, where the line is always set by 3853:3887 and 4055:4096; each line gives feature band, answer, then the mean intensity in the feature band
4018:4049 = -0.15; 21.5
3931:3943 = 0.25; 13.2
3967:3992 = 0.21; 14.5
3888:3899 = 0.22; 12.9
